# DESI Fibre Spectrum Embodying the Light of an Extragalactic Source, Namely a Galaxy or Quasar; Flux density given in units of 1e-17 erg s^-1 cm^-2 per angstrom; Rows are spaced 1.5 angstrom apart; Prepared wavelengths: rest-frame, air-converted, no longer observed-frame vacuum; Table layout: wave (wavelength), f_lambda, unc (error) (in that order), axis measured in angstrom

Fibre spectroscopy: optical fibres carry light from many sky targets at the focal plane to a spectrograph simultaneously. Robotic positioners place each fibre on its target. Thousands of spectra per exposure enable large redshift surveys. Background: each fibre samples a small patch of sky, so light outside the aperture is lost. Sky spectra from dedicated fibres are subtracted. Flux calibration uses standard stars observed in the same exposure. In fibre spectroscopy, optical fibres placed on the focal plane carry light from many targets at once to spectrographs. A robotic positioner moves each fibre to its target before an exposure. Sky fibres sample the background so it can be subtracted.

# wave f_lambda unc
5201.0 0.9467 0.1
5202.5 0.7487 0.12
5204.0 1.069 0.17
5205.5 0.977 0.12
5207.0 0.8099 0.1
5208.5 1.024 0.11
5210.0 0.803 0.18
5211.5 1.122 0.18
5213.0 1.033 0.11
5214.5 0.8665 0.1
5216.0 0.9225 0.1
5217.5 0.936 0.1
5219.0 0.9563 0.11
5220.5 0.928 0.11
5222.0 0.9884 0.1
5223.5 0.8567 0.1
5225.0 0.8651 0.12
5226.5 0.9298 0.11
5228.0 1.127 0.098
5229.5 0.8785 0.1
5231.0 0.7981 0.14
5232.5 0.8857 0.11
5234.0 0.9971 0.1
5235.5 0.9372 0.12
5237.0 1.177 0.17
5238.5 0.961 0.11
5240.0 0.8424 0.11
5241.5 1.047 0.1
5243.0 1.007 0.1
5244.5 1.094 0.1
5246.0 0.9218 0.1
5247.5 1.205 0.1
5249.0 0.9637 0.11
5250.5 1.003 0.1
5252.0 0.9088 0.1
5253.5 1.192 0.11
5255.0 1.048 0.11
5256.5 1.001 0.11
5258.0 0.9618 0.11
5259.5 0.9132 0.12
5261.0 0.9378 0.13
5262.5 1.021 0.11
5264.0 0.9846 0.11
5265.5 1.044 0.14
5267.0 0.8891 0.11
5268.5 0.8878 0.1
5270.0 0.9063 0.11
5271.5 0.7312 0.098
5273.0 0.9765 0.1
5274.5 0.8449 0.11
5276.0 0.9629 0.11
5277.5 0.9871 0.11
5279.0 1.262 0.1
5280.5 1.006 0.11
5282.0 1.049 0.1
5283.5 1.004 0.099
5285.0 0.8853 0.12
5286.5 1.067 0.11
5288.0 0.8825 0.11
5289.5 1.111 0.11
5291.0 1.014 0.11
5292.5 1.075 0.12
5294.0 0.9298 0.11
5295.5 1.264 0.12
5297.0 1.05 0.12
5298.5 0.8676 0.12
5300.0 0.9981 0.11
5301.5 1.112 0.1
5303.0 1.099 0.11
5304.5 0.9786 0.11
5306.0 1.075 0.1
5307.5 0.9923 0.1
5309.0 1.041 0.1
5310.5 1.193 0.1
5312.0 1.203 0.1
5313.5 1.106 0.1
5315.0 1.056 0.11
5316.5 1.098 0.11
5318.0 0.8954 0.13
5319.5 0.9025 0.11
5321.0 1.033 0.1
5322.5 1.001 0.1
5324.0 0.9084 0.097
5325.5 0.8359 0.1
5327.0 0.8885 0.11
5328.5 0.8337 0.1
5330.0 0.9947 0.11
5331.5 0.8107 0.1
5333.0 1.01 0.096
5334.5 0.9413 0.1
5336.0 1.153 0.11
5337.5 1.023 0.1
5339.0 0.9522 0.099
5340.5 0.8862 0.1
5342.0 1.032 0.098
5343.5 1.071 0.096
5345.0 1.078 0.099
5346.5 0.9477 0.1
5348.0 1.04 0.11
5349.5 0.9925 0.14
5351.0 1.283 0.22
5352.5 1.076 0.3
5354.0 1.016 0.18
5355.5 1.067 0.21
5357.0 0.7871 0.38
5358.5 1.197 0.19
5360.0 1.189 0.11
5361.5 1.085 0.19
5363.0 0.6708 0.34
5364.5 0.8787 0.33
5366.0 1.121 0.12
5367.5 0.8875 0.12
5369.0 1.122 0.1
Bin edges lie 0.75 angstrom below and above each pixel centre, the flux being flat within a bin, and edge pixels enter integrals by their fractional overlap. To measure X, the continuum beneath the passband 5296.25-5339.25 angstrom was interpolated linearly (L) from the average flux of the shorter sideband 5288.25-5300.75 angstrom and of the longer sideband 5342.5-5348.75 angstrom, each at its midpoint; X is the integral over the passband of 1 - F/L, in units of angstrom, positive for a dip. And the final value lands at 1.3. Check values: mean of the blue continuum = 1.03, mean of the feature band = 1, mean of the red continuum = 1.03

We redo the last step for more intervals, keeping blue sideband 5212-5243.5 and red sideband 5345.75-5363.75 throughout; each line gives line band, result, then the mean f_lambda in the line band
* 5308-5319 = -0.8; 1.08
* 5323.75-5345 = 1.2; 0.958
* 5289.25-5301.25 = -0.6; 1.04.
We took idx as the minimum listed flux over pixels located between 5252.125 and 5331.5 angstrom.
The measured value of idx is 0.7312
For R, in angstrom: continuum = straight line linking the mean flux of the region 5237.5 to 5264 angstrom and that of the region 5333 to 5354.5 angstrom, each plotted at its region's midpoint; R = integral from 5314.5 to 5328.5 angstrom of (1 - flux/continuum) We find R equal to 1.1 angstrom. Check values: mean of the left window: 1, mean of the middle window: 0.949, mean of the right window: 1.03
